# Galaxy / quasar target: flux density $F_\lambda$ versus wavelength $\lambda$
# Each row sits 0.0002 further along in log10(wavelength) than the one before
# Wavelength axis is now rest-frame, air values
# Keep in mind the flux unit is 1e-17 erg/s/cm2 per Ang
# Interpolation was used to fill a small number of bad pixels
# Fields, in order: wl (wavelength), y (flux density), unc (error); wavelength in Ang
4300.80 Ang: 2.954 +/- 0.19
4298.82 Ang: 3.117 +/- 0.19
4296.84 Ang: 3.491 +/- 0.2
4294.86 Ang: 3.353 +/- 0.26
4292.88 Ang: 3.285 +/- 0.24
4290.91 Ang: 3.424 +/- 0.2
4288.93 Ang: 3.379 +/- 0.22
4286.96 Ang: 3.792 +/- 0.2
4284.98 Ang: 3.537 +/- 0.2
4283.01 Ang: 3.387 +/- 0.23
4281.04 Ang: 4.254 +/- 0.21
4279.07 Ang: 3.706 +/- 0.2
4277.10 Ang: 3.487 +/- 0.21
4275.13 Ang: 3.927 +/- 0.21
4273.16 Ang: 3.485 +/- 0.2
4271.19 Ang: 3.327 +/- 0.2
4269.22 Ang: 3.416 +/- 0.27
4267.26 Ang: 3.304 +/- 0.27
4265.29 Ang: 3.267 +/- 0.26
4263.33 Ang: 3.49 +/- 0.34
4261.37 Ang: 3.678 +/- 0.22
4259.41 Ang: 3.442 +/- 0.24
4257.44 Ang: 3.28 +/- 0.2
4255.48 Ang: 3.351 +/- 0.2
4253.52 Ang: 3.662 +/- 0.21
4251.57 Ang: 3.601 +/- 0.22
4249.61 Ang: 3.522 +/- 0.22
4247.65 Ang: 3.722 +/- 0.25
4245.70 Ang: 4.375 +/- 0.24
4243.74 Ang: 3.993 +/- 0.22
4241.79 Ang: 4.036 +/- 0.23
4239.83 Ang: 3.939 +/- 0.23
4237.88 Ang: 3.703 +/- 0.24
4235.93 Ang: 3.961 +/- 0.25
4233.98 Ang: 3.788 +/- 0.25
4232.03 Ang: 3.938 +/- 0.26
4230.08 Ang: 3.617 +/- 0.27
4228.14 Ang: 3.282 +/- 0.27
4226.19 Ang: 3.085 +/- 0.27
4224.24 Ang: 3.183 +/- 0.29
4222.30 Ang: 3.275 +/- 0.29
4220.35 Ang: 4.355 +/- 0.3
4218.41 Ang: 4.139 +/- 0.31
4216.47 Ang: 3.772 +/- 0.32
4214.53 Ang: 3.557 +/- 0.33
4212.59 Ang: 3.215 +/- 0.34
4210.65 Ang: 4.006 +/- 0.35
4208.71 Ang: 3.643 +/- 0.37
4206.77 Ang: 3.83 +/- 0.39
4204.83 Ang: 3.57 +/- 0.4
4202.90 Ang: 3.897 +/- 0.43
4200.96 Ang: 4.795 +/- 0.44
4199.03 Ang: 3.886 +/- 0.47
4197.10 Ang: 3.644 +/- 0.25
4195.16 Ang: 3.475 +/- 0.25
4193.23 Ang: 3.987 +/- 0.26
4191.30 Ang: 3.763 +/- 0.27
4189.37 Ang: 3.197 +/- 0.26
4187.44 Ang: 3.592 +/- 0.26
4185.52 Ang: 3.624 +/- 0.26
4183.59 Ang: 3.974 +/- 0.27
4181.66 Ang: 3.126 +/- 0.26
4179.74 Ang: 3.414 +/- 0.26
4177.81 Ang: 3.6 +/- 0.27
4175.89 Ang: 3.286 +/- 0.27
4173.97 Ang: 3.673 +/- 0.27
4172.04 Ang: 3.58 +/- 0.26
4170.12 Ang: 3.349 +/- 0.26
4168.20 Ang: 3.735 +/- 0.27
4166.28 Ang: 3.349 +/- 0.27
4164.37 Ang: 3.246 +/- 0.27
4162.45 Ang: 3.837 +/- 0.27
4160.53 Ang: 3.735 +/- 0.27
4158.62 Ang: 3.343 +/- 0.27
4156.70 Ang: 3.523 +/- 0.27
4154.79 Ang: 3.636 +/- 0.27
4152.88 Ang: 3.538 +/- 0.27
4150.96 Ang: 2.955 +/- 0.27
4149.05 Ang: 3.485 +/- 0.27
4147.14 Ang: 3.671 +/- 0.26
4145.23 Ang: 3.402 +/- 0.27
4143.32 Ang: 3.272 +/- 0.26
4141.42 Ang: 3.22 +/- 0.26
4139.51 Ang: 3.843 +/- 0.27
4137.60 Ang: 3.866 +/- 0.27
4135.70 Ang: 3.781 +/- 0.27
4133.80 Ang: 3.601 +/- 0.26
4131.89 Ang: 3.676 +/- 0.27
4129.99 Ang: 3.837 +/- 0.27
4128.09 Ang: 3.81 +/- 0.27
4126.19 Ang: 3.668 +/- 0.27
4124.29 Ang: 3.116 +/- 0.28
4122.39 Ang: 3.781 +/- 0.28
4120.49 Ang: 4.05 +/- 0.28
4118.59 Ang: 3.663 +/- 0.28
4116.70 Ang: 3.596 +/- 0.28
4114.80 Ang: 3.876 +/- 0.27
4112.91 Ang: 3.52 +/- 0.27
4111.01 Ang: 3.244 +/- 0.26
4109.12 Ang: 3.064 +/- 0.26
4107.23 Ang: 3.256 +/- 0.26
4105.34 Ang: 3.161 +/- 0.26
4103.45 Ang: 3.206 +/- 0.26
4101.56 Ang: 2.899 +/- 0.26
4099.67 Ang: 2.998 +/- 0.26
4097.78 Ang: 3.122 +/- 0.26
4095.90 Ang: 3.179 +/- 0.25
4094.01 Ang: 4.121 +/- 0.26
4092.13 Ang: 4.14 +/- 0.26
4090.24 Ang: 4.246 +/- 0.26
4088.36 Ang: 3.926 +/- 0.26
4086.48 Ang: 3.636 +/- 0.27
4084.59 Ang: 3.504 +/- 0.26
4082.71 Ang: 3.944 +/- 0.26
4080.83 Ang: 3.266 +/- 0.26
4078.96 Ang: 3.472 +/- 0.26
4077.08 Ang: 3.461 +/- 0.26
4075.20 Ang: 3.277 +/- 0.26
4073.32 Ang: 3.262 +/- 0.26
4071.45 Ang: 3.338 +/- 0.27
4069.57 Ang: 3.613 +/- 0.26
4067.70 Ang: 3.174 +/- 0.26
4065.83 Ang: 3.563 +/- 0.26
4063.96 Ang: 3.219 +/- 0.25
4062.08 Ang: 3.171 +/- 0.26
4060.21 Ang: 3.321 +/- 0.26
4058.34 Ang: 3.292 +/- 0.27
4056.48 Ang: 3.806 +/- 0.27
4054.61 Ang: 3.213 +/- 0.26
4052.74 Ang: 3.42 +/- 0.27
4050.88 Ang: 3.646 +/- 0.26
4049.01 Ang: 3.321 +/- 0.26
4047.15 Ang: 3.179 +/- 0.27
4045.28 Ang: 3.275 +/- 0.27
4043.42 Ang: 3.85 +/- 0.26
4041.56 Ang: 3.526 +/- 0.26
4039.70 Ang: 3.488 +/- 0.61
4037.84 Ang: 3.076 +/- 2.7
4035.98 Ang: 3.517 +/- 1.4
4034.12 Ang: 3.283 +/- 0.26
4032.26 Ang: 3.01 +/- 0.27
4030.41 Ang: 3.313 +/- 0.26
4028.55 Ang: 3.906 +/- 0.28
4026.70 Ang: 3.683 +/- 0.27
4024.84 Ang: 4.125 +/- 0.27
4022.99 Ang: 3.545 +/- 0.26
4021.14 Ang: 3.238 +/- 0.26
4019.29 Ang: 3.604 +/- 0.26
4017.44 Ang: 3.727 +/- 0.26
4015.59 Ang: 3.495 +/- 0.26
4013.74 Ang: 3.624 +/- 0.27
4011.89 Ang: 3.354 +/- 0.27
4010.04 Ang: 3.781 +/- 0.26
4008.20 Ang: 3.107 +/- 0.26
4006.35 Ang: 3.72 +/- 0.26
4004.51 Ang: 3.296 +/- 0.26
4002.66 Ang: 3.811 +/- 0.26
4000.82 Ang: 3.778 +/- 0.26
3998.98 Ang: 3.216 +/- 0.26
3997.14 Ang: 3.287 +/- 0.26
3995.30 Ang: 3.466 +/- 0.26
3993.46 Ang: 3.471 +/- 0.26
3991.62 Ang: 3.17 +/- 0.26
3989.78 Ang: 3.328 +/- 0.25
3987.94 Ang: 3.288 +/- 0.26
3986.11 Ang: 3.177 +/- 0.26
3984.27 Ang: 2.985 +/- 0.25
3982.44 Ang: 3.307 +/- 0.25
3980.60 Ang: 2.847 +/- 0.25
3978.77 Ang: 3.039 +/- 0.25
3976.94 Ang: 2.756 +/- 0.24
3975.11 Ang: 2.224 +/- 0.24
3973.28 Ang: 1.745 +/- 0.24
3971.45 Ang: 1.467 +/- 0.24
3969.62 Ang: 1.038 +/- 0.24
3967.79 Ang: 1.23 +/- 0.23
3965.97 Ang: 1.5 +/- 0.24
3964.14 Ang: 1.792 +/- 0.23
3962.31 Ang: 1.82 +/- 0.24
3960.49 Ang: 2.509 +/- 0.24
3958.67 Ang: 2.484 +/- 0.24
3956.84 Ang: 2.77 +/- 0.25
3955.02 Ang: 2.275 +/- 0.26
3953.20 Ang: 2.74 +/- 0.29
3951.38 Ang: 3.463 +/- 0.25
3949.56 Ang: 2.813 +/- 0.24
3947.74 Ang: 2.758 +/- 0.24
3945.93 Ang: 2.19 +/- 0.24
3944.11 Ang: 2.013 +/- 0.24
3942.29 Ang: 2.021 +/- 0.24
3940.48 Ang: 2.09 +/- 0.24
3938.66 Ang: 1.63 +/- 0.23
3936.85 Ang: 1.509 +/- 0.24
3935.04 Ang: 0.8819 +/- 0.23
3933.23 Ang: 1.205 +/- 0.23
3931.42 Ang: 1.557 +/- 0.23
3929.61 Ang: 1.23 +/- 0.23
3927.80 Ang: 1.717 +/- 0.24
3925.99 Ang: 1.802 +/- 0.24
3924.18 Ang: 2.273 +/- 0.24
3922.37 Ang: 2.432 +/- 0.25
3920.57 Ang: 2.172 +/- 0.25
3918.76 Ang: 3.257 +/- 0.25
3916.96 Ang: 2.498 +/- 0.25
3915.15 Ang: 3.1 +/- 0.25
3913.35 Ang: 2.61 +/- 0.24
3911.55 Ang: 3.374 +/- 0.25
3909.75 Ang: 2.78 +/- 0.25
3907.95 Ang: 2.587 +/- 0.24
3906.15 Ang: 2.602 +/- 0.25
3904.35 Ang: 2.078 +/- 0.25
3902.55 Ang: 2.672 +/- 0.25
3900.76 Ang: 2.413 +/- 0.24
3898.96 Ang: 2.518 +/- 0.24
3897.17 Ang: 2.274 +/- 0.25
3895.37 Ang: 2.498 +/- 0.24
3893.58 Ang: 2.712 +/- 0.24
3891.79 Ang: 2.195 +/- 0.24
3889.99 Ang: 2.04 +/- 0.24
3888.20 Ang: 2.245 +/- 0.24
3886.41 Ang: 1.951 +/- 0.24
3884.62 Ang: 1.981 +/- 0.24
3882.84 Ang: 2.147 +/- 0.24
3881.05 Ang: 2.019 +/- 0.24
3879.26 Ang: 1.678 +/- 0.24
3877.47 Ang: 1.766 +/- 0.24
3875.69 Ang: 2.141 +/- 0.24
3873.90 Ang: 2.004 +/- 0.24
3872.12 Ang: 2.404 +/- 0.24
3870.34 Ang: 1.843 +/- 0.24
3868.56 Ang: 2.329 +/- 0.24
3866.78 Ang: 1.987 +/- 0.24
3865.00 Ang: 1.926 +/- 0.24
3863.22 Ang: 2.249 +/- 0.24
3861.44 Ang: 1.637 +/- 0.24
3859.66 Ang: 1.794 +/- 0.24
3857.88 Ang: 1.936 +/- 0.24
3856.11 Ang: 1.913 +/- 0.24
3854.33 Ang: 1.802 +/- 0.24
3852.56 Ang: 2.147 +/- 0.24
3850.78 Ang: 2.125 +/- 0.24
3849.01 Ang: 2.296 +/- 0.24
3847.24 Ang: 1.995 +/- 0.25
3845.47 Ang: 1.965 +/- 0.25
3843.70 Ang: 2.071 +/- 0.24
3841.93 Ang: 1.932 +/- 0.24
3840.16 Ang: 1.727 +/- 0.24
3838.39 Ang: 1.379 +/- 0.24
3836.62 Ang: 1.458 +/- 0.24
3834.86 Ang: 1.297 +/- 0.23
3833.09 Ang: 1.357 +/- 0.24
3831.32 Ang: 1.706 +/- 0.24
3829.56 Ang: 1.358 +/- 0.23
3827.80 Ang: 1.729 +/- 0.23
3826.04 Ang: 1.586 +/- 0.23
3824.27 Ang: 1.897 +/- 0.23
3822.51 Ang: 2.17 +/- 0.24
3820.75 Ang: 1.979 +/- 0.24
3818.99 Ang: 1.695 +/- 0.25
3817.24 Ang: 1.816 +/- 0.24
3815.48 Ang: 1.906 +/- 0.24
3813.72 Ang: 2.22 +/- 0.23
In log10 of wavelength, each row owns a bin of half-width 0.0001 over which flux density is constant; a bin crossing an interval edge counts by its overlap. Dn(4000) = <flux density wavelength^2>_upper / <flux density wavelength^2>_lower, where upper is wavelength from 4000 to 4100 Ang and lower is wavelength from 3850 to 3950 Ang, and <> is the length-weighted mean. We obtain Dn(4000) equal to 1.8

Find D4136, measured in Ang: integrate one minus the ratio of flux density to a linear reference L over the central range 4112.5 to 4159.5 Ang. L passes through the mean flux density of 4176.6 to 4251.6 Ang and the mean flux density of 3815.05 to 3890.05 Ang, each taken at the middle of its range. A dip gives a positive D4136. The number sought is -3.80 Ang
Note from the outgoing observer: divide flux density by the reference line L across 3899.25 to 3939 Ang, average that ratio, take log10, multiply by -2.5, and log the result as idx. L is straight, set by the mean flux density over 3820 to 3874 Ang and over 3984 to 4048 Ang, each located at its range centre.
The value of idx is 0.14 mag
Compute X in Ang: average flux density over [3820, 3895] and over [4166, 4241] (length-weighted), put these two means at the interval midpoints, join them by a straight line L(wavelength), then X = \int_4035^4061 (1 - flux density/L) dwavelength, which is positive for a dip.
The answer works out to -4.86 Ang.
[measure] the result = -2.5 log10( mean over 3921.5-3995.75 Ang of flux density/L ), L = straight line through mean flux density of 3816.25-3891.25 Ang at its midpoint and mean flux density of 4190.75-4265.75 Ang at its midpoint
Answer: 0.06 mag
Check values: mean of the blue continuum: 1.89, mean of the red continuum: 3.71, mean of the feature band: 2.29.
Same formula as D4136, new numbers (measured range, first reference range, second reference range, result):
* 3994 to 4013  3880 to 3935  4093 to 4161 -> -4.58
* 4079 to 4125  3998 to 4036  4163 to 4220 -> 0.92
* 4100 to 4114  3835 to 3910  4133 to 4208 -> 0.37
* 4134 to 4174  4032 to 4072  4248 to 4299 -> -0.97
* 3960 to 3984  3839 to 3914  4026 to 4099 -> 6.21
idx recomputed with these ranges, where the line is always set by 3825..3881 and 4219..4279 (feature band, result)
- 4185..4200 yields -0.09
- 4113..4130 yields -0.21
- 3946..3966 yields -0.07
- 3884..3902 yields -0.13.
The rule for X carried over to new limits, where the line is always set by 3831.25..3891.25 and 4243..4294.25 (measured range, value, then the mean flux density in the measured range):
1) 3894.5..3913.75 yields -4.43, 2.58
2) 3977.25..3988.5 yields -3.10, 3.08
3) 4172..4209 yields -4.77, 3.68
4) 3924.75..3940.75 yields 5.11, 1.51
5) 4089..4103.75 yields -3.25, 3.51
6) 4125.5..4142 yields -3.72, 3.71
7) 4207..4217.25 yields -0.93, 3.65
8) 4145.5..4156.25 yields -1.24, 3.46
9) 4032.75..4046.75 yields -4.01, 3.41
